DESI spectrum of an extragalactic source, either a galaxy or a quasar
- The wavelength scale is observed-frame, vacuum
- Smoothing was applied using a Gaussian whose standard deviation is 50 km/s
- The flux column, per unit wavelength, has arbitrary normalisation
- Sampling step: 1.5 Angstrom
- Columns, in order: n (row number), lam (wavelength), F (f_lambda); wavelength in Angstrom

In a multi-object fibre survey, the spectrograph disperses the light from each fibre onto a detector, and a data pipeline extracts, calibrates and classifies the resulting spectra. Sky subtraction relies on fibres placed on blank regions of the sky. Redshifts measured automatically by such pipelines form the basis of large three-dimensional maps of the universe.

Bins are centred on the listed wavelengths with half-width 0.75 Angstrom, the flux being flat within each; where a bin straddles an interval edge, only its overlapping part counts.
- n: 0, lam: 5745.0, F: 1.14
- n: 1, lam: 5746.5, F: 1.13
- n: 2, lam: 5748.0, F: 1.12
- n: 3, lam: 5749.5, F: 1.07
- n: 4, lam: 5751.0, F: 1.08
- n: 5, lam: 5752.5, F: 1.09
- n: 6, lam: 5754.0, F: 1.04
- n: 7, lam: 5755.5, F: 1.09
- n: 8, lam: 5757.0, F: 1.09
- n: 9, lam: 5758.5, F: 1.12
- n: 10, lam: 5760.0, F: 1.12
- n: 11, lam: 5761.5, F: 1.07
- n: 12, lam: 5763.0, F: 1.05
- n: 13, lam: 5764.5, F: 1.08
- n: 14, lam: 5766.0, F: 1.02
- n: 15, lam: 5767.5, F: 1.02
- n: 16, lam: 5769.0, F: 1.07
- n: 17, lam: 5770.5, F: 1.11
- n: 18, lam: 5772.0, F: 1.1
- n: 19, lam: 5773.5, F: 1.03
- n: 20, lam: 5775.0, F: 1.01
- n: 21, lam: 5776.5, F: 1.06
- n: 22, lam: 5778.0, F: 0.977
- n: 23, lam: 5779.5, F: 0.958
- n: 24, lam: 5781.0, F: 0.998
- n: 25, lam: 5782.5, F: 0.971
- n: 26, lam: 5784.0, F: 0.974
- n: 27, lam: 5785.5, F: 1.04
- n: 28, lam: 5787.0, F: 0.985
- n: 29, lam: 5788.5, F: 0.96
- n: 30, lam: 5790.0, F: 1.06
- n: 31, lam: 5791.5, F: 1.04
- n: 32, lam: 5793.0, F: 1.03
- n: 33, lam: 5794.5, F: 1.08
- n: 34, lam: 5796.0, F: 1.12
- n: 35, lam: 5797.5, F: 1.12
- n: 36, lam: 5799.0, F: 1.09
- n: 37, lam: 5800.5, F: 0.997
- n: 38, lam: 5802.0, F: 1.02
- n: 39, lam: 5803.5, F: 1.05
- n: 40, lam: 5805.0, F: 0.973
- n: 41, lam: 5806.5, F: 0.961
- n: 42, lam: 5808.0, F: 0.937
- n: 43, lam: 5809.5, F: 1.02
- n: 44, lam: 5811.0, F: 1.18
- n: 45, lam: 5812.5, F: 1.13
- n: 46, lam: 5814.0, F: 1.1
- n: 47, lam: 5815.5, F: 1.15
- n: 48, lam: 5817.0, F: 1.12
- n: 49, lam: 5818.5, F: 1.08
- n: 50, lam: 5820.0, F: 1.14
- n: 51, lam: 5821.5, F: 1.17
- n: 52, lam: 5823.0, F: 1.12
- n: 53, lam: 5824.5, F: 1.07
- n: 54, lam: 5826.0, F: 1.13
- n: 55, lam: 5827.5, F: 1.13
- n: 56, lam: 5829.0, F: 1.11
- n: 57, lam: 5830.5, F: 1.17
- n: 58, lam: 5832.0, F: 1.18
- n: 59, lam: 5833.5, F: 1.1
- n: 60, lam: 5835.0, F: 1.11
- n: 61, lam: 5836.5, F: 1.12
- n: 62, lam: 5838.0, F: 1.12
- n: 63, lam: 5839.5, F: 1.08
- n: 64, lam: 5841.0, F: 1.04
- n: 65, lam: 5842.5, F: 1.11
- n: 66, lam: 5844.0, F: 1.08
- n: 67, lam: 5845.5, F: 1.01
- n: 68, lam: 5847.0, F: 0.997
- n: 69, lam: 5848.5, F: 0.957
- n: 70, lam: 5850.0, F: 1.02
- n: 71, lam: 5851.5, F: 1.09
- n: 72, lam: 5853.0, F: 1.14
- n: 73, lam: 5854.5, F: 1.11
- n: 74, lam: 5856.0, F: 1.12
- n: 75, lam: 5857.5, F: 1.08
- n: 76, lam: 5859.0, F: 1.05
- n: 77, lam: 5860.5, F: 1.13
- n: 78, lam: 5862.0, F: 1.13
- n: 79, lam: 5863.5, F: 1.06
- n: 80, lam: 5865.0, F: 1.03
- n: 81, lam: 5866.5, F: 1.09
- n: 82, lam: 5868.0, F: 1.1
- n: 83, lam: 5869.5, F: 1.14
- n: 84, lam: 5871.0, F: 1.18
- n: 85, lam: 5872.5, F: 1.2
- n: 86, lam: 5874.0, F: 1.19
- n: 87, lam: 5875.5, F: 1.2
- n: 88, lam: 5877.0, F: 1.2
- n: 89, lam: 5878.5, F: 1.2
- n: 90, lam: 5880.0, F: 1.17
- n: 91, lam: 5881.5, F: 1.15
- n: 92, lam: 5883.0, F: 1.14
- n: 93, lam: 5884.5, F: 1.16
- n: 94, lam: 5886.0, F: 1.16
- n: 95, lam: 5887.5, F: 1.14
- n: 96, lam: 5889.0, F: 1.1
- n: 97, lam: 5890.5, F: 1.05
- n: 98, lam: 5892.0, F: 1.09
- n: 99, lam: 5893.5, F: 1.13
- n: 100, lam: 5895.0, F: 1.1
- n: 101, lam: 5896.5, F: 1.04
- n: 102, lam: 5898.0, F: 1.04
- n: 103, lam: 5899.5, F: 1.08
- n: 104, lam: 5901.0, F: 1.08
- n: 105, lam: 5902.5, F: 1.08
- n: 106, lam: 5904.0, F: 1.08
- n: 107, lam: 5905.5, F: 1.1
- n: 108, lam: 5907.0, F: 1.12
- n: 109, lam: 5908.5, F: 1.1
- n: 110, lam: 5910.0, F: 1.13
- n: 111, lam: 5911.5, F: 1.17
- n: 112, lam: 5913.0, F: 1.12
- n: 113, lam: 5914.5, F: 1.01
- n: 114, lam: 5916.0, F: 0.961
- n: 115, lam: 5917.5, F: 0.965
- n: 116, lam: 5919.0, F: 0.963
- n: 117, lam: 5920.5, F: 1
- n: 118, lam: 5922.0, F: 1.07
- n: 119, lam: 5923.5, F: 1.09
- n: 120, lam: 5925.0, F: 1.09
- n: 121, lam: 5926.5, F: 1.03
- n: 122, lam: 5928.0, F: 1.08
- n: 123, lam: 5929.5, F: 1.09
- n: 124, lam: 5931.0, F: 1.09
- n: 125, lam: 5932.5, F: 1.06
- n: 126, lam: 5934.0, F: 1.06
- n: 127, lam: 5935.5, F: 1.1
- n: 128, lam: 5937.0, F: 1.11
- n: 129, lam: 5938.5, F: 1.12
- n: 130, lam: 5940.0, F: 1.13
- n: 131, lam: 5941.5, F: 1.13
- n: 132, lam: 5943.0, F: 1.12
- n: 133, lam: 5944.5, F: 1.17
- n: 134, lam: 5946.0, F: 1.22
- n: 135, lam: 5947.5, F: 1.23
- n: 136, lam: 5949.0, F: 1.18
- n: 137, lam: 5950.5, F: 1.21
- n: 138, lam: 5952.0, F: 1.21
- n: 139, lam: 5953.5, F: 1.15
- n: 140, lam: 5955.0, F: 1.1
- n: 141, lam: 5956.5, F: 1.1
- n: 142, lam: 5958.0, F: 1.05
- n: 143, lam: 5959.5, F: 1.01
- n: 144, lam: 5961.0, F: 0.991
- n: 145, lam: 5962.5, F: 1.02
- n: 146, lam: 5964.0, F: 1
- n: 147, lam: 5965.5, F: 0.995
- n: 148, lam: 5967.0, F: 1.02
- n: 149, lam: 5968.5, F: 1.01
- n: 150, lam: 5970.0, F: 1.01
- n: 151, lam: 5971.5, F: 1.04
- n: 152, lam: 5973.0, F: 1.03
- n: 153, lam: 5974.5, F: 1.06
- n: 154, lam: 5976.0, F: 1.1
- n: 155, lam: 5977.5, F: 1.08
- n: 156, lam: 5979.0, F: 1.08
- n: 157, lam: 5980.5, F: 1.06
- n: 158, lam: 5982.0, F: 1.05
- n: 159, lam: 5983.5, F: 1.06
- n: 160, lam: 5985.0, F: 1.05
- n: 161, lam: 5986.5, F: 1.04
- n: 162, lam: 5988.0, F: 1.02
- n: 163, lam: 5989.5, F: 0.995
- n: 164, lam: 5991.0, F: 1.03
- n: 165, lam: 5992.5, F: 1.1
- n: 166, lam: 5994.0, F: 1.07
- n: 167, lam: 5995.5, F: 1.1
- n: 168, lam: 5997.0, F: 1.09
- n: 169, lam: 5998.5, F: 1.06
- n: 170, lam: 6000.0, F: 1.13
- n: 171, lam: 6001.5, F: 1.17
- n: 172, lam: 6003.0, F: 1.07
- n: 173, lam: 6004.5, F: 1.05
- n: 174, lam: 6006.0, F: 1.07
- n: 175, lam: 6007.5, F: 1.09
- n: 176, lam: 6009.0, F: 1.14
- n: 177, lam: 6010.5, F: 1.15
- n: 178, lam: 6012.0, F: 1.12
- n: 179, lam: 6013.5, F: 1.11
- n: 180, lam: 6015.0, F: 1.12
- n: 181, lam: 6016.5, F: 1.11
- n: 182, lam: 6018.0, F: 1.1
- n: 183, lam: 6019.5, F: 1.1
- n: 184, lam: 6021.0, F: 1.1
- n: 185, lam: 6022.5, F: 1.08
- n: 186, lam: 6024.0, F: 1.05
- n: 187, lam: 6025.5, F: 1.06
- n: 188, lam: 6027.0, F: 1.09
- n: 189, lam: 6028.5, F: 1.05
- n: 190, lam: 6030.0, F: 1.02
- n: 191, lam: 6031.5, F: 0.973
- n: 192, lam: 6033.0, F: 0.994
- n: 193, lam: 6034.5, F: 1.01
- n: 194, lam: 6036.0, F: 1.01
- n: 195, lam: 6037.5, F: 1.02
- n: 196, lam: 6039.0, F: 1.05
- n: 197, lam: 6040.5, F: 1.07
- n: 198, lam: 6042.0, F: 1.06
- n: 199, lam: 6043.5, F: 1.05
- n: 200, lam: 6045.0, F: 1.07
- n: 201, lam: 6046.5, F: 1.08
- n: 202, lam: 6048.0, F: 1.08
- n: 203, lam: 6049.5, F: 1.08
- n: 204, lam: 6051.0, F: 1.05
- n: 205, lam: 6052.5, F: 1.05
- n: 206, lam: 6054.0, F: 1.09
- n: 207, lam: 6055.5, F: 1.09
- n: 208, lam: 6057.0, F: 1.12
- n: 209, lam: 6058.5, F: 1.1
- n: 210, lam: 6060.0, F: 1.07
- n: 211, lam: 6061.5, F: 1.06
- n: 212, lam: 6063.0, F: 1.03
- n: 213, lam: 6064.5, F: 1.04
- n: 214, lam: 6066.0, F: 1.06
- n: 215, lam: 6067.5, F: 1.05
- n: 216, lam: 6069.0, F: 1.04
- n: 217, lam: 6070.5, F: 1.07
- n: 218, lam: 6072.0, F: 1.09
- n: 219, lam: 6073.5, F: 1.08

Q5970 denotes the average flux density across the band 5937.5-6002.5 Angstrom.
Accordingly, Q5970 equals 1.08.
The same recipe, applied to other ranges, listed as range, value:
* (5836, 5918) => 1.1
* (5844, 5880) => 1.11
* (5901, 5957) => 1.1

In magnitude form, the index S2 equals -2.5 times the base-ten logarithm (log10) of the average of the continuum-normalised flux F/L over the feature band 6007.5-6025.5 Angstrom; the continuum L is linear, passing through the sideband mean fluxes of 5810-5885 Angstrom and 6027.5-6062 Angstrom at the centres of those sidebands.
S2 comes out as -0.041 mag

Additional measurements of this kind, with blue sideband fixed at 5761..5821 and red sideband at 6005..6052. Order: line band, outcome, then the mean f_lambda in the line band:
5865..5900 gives -0.07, 1.13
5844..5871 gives -0.02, 1.08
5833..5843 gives -0.05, 1.1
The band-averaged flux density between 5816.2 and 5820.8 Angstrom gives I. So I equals 1.11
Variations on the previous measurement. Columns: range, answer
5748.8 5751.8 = 1.08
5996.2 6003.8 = 1.1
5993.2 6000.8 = 1.09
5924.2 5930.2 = 1.07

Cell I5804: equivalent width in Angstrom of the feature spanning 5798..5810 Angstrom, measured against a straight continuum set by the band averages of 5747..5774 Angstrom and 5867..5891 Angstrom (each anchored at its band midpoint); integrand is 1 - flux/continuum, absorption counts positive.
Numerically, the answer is 1.1 Angstrom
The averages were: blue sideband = 1.08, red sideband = 1.16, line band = 1.01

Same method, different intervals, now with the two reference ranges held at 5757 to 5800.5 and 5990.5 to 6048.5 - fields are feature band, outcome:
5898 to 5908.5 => -0.27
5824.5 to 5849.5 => -0.87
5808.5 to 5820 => -0.66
